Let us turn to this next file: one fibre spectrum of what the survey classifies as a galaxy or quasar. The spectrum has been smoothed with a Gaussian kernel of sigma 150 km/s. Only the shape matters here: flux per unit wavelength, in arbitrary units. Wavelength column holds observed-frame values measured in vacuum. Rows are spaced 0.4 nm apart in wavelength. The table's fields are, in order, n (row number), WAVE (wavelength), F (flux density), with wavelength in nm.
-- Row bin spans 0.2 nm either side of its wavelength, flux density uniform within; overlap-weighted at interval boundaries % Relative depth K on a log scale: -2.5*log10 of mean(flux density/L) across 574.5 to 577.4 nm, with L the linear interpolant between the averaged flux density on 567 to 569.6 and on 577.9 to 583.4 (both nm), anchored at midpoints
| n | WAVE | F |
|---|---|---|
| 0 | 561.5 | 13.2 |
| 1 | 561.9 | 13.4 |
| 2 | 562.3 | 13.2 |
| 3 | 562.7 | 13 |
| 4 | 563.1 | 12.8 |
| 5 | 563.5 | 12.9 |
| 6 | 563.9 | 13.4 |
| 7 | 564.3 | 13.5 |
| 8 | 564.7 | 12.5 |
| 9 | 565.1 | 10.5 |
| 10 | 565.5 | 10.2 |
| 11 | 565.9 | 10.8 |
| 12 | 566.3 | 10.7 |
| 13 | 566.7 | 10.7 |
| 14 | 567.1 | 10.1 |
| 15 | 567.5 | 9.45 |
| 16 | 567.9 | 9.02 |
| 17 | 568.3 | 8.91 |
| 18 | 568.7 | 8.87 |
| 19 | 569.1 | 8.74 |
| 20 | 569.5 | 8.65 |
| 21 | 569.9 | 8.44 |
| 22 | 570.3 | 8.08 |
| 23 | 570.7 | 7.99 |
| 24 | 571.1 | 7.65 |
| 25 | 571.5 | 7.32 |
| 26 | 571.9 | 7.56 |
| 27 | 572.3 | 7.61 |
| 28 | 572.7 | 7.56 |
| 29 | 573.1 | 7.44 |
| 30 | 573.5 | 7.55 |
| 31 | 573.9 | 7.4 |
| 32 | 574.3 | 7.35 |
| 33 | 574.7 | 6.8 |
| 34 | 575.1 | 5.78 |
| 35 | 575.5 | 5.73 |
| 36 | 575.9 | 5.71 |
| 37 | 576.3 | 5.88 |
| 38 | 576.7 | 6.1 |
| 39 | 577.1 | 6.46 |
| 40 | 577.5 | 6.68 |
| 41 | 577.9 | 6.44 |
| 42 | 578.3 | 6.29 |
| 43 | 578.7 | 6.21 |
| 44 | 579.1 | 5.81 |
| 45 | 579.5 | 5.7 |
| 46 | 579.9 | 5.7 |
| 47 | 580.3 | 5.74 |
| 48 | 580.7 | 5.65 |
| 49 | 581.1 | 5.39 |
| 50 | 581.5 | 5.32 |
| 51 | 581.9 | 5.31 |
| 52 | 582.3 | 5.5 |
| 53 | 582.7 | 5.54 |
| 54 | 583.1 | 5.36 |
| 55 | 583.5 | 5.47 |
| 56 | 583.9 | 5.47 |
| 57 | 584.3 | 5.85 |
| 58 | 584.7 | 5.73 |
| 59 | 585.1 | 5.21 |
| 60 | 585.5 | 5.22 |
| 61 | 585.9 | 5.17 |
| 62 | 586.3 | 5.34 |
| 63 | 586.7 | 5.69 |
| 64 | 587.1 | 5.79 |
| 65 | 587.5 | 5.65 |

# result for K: 0.15 mag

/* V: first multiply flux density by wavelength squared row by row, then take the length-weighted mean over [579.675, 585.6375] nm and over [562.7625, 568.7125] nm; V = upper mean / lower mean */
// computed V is 0.5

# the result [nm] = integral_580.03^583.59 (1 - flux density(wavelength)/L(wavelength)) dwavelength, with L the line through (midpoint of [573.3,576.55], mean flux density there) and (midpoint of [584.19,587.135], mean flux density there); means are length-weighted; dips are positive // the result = 0.22 nm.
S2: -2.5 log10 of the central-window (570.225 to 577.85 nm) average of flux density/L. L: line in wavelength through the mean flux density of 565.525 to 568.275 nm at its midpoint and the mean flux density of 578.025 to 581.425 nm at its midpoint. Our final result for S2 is 0.109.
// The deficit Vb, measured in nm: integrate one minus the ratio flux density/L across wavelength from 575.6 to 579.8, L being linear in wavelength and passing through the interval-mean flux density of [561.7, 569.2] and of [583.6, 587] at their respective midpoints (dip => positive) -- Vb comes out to 0.850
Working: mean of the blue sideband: 11.2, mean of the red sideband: 5.47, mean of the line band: 6.11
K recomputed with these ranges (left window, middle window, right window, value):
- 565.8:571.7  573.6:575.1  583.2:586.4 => 0.11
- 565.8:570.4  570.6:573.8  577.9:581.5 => 0.07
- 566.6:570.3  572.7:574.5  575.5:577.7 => -0.03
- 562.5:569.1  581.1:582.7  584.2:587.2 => 0.21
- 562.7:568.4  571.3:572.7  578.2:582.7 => 0.17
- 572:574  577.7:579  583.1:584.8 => 0.05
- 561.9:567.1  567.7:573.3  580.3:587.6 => 0.22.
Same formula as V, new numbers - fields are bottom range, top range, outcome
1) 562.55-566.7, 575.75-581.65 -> 0.52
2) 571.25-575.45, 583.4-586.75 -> 0.79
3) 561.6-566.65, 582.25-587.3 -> 0.48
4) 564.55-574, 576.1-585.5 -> 0.67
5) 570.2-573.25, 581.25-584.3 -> 0.74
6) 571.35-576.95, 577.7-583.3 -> 0.85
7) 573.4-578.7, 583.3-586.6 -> 0.87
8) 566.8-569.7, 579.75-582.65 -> 0.63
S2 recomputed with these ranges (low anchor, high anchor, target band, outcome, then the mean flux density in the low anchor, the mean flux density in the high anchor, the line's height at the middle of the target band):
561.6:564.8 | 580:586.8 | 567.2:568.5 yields 0.23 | 13.1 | 5.47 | 11.4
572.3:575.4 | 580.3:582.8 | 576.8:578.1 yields -0.03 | 7.11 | 5.47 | 6.34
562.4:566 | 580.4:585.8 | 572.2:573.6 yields 0.21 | 12.2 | 5.46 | 9.12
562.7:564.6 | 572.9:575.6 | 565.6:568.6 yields 0.12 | 13.1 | 6.91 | 11.1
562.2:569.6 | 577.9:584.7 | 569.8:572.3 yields 0.18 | 10.9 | 5.67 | 9.18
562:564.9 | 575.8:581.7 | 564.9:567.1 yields 0.13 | 13.1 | 5.94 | 11.9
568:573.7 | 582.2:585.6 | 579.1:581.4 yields 0.10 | 8.04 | 5.49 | 6.2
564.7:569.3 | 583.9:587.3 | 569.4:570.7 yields 0.11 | 9.93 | 5.5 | 9.21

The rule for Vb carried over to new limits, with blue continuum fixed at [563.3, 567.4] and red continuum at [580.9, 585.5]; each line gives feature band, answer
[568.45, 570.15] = 0.25 nm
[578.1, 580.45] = 0.30 nm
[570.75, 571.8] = 0.21 nm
